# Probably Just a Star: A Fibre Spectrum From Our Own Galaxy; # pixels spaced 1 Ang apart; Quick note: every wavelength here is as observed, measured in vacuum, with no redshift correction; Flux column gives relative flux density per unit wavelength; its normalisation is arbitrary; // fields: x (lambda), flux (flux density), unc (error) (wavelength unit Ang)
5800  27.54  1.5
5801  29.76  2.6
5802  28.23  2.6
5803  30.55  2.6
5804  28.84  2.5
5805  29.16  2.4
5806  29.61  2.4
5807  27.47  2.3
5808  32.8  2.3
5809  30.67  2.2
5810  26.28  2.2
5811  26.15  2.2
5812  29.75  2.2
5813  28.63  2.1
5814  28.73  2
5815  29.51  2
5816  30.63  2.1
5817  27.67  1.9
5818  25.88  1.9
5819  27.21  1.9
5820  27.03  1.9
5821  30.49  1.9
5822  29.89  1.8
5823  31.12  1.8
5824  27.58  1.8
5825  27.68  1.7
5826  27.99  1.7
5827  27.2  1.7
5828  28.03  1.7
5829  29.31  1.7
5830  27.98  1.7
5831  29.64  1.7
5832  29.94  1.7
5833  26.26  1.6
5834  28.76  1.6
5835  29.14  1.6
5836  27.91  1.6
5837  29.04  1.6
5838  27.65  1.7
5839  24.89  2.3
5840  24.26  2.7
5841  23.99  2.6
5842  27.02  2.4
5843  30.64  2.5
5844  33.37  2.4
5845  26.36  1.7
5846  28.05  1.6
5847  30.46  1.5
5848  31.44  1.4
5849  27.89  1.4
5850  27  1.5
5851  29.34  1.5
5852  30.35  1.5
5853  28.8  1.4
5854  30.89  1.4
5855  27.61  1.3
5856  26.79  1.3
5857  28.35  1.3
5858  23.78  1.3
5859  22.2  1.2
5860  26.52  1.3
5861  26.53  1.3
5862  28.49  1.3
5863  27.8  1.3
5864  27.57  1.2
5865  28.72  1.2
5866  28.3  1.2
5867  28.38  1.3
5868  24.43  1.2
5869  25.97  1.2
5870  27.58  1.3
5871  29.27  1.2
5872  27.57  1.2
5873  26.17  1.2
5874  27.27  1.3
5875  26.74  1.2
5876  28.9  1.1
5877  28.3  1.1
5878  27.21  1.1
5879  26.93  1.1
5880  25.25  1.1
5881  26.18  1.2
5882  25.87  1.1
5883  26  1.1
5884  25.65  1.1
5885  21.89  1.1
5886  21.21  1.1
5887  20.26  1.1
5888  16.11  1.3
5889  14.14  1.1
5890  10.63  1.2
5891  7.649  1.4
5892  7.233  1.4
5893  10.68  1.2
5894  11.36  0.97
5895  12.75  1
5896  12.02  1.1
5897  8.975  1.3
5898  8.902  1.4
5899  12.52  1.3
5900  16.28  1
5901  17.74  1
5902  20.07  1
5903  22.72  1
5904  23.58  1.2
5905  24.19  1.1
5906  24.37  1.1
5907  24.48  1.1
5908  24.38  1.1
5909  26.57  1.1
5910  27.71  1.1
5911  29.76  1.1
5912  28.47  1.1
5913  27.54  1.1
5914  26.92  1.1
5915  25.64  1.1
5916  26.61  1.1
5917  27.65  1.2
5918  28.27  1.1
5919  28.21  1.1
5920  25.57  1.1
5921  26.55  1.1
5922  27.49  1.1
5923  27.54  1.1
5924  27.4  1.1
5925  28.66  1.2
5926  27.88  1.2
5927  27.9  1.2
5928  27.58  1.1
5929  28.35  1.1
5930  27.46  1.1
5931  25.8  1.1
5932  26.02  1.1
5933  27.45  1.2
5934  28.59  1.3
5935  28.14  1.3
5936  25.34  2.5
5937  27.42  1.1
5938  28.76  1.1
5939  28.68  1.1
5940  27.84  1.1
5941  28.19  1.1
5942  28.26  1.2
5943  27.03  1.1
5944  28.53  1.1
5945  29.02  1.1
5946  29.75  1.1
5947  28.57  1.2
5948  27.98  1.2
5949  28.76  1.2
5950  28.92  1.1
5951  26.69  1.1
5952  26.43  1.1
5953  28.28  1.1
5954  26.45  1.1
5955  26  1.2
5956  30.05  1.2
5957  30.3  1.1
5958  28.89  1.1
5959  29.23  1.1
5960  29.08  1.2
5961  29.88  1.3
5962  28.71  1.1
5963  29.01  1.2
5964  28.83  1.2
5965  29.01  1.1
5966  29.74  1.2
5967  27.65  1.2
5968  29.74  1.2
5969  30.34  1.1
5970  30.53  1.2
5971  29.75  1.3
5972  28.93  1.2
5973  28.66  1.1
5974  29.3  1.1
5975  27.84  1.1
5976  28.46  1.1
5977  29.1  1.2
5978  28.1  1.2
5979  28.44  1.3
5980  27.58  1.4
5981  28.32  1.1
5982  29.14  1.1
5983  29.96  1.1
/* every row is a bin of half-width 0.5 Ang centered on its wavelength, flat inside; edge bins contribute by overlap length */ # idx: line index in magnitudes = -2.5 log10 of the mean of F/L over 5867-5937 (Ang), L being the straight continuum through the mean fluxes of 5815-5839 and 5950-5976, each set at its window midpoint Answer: 0.21 mag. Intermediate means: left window 28.4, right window 28.8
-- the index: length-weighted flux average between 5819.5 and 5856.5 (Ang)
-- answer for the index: 28.4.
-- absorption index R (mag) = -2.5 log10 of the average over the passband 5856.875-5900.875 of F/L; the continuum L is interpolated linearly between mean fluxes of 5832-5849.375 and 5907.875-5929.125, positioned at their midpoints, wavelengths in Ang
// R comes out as 0.26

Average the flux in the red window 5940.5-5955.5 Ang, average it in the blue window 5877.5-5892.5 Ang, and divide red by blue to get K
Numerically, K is 1.4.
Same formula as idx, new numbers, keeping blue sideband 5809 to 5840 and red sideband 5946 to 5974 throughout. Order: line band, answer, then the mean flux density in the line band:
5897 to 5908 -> 0.43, 19.2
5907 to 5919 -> 0.06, 27.2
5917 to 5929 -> 0.04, 27.6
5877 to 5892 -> 0.34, 20.8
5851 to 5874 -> 0.04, 27.4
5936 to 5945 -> 0.03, 28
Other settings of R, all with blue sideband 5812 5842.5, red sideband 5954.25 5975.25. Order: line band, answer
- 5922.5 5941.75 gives 0.05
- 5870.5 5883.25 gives 0.05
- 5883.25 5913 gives 0.47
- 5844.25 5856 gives -0.03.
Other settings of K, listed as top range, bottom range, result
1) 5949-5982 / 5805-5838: 1.00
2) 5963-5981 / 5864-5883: 1.07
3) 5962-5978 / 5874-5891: 1.27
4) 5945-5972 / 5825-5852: 1.02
